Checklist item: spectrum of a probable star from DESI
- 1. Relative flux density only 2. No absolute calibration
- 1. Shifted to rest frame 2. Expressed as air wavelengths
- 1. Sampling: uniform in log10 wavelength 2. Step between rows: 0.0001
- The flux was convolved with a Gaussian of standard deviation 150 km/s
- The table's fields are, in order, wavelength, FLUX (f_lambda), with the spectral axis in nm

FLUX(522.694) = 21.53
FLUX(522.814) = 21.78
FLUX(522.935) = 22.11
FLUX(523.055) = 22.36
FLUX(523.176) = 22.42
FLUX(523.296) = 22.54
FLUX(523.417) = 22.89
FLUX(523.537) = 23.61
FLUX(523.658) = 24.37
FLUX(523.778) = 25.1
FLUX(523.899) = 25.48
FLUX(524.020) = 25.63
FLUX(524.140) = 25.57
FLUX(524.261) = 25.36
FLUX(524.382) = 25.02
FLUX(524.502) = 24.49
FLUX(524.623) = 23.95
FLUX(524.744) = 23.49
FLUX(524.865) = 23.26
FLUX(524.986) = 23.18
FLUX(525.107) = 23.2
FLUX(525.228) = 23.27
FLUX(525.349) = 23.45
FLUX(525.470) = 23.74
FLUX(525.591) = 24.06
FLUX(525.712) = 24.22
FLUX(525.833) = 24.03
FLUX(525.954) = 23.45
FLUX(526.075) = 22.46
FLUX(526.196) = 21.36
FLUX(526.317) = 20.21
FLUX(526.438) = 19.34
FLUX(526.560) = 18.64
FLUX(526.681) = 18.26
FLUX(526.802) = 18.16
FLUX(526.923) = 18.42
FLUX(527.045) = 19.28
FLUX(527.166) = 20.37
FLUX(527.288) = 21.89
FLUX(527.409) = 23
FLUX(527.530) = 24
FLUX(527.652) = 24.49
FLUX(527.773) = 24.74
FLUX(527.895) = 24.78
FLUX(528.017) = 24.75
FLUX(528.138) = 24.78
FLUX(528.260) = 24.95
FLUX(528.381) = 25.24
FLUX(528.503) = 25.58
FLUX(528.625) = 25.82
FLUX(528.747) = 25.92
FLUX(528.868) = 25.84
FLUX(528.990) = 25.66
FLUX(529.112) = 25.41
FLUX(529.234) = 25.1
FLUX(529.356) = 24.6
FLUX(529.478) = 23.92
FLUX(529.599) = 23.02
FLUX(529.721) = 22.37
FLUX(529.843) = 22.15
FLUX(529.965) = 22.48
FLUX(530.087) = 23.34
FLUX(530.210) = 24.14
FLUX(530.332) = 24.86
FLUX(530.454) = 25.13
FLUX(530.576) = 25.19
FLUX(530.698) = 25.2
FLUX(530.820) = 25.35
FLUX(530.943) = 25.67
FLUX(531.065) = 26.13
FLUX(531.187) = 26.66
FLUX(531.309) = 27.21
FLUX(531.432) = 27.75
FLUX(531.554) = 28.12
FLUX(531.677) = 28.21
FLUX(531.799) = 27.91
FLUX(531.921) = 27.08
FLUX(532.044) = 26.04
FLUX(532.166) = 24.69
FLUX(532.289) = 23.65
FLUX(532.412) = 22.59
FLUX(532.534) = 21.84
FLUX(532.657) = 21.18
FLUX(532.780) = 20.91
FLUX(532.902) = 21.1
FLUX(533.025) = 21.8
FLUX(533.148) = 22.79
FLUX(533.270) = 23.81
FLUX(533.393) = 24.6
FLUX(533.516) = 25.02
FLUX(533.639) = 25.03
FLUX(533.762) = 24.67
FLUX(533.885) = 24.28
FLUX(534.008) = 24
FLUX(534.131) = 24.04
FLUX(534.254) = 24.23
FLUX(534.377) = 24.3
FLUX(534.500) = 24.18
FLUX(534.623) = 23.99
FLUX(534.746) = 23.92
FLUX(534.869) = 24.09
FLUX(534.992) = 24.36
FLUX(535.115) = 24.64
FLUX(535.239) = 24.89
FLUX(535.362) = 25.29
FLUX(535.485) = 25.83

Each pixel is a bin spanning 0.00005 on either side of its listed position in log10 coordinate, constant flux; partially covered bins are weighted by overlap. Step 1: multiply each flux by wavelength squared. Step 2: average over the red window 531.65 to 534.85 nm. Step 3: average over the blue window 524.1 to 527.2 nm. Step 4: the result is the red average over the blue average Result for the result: 1.11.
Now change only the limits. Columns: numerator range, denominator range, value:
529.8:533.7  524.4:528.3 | 1.11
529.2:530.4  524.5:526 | 1.01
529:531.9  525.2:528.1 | 1.16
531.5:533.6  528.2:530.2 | 1.00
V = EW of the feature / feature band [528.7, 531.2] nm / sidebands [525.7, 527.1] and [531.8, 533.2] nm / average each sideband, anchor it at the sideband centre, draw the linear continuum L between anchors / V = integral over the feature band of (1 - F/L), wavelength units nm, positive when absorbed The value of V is -0.28 nm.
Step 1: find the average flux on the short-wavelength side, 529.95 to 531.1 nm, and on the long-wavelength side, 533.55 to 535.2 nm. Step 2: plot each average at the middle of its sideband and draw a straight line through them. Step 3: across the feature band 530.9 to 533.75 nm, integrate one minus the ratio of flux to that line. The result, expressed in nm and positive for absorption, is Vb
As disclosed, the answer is -0.02 nm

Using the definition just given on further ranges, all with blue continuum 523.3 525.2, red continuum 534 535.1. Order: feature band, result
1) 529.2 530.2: 0.03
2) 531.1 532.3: -0.13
